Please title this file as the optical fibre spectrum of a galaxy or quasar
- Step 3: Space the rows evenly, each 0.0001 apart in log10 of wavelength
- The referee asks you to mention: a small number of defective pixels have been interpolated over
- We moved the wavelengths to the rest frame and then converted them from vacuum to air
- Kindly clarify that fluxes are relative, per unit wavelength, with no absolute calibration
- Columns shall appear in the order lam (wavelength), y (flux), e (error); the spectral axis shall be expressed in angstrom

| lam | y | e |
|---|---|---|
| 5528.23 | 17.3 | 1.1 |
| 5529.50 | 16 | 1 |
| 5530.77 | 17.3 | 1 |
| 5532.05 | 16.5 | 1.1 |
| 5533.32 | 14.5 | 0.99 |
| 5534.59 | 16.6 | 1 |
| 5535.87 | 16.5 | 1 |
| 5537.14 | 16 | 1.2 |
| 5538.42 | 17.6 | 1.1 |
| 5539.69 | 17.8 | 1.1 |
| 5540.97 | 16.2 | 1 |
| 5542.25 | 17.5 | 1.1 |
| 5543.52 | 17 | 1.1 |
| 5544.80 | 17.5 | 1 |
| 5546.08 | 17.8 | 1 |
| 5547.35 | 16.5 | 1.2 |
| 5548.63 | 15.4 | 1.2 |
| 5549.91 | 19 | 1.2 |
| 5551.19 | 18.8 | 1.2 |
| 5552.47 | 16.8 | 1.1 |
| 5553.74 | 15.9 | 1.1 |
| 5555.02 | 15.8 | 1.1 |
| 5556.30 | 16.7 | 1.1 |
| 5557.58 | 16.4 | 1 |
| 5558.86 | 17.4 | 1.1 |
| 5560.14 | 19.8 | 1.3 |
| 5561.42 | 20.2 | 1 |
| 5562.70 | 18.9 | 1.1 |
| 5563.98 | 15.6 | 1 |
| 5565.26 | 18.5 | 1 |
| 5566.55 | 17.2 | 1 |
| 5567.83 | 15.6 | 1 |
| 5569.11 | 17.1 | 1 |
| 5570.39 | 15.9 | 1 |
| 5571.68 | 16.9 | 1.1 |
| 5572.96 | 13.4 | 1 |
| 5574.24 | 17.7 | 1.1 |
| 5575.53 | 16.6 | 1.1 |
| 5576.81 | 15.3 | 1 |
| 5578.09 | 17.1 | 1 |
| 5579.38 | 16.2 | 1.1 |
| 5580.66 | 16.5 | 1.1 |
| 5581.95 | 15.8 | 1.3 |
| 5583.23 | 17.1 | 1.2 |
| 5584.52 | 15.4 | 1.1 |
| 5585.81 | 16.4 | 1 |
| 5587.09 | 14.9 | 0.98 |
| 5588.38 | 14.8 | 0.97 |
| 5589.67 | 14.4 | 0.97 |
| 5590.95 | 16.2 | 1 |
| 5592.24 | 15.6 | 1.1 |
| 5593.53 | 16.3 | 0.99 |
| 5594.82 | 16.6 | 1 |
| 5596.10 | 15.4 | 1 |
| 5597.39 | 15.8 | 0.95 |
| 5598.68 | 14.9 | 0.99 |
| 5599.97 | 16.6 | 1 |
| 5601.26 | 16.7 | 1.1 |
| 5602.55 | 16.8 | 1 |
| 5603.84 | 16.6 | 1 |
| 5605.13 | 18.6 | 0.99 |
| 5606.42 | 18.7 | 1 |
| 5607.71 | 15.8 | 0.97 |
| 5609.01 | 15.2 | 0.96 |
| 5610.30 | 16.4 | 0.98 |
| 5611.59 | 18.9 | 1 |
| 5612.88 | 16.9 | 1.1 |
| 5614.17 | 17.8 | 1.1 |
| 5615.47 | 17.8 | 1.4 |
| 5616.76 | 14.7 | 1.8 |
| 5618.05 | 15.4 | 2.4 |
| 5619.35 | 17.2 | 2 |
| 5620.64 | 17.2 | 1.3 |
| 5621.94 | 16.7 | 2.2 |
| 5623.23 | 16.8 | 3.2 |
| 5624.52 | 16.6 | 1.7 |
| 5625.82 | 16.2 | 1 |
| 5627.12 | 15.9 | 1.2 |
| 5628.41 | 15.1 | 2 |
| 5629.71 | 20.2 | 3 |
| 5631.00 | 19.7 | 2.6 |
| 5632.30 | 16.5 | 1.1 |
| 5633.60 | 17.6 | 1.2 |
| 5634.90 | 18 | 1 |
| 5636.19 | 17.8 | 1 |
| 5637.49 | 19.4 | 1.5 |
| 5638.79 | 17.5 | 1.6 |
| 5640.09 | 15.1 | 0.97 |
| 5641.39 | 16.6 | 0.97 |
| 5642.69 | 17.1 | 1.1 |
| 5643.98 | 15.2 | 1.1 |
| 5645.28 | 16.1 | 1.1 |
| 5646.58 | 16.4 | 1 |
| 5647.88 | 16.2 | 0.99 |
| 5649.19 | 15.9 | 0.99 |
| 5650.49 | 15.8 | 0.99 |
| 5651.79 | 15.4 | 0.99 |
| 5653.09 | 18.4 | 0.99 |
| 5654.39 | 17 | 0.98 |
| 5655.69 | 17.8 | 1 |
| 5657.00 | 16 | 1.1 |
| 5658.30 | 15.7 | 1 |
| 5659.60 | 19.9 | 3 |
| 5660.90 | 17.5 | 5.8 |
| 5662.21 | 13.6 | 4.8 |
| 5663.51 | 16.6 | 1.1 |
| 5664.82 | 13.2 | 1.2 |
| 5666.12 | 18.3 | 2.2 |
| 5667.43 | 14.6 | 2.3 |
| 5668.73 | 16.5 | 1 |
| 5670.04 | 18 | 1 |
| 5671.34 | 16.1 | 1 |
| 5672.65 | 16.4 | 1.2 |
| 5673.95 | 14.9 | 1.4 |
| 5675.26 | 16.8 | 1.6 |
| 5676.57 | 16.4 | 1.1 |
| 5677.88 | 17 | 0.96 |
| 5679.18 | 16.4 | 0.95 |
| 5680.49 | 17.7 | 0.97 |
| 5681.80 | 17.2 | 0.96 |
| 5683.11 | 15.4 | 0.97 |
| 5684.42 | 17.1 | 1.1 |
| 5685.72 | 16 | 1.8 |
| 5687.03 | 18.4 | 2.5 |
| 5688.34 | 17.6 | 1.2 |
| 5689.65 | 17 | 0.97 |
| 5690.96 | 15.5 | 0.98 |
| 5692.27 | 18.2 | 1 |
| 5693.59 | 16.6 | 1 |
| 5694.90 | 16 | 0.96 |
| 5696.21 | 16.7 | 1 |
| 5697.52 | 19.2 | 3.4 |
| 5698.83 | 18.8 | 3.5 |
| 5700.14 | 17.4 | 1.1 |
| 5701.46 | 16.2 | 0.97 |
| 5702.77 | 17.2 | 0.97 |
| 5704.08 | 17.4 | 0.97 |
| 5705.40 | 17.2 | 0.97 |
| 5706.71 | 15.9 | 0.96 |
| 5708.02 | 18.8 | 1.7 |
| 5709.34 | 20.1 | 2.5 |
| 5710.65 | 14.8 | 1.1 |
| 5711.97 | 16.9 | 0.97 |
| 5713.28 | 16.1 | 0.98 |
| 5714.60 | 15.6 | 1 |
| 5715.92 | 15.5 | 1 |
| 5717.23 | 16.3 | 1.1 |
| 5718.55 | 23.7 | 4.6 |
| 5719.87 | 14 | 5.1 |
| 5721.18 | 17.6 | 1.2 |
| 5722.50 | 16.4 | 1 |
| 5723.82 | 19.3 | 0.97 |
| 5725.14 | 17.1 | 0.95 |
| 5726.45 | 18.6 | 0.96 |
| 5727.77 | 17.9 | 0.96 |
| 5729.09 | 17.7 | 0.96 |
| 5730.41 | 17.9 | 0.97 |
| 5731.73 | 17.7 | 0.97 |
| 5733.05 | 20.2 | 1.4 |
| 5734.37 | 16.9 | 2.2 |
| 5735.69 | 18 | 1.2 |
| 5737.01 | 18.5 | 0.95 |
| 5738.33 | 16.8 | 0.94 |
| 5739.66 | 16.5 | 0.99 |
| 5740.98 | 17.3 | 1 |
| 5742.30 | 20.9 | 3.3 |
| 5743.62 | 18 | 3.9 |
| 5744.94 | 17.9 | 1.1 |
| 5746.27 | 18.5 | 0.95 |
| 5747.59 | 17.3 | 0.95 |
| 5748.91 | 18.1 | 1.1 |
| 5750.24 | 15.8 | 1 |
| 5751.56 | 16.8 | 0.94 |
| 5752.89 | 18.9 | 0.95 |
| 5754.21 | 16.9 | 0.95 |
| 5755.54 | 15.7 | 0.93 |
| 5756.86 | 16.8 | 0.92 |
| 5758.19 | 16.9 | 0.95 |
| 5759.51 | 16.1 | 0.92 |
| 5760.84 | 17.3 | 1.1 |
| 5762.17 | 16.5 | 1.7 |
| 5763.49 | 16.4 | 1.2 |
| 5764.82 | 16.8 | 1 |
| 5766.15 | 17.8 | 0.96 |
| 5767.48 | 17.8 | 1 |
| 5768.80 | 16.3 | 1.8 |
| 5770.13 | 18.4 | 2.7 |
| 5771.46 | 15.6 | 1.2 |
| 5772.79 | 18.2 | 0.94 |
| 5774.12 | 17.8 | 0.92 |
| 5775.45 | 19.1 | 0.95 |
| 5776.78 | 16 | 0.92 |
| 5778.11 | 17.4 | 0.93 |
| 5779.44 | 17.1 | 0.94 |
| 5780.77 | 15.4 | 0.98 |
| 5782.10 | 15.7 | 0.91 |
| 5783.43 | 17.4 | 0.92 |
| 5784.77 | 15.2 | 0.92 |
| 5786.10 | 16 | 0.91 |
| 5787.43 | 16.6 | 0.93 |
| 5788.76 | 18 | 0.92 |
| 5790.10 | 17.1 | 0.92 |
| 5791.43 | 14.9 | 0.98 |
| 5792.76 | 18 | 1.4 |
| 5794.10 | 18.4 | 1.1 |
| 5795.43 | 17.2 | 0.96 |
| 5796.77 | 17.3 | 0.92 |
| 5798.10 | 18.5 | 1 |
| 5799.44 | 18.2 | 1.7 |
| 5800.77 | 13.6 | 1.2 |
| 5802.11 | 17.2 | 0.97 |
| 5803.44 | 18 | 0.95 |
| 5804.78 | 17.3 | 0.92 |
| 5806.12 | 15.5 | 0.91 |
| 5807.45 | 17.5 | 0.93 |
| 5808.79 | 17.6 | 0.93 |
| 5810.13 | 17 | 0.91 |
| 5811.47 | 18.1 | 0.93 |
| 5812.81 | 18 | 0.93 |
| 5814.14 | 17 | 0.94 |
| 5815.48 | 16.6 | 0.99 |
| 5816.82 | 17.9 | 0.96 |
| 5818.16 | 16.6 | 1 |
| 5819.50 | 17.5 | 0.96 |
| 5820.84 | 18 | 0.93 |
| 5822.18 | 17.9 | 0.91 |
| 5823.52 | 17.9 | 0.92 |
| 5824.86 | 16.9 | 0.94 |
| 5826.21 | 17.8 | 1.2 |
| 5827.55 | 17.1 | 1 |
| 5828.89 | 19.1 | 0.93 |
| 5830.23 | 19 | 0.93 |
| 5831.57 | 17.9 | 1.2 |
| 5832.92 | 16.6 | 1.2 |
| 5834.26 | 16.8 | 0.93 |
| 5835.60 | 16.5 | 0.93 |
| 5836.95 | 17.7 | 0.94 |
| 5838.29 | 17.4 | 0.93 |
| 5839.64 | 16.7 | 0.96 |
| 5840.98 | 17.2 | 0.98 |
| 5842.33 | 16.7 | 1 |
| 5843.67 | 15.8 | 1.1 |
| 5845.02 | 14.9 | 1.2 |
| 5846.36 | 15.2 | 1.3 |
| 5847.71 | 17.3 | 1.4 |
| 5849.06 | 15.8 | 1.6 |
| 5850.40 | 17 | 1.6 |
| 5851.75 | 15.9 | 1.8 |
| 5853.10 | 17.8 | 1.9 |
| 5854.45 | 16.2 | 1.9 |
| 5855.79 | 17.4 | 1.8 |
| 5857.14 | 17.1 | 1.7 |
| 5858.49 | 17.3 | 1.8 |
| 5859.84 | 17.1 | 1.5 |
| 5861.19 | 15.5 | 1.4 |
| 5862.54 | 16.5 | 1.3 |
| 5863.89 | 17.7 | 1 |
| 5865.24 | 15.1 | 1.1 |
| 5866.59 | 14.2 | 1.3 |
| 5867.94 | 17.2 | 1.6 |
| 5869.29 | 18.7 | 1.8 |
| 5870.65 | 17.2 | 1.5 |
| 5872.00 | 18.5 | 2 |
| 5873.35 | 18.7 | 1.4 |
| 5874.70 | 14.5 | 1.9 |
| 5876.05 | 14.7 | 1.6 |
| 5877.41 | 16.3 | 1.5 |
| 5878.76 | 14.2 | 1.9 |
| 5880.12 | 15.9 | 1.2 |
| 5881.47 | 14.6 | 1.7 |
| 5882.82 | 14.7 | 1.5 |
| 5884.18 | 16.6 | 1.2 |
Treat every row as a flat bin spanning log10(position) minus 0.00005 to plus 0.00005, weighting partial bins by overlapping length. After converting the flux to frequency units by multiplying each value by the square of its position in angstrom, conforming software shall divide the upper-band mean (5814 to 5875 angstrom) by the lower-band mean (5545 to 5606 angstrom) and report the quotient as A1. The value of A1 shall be 1.1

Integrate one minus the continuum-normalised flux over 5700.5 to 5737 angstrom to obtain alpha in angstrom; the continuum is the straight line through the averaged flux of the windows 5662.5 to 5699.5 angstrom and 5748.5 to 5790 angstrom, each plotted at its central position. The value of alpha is -1.4 angstrom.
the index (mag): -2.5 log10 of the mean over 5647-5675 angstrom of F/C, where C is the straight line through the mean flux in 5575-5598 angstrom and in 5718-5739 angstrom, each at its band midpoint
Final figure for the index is 0.04 mag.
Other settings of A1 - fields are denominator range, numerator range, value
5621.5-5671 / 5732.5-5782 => 1.08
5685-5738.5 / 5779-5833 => 1.02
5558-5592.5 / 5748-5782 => 1.10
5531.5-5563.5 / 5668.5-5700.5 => 1.04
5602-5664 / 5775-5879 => 1.07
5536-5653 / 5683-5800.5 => 1.09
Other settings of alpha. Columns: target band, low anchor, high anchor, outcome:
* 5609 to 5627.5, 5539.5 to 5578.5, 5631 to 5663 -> 0.21 angstrom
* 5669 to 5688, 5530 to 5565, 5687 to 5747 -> 0.79 angstrom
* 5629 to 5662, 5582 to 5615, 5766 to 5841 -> -1.10 angstrom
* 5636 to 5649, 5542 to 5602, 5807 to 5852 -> 0.05 angstrom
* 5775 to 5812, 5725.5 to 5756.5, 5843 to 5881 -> 0.46 angstrom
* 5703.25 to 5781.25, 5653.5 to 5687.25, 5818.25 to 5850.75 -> -2.73 angstrom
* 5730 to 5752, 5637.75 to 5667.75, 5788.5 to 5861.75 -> -1.42 angstrom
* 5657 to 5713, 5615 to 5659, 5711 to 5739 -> 1.20 angstrom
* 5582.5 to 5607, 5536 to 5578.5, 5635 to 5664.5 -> 0.99 angstrom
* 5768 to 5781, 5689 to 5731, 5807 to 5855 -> 0.01 angstrom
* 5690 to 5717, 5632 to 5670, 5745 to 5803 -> -0.32 angstrom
